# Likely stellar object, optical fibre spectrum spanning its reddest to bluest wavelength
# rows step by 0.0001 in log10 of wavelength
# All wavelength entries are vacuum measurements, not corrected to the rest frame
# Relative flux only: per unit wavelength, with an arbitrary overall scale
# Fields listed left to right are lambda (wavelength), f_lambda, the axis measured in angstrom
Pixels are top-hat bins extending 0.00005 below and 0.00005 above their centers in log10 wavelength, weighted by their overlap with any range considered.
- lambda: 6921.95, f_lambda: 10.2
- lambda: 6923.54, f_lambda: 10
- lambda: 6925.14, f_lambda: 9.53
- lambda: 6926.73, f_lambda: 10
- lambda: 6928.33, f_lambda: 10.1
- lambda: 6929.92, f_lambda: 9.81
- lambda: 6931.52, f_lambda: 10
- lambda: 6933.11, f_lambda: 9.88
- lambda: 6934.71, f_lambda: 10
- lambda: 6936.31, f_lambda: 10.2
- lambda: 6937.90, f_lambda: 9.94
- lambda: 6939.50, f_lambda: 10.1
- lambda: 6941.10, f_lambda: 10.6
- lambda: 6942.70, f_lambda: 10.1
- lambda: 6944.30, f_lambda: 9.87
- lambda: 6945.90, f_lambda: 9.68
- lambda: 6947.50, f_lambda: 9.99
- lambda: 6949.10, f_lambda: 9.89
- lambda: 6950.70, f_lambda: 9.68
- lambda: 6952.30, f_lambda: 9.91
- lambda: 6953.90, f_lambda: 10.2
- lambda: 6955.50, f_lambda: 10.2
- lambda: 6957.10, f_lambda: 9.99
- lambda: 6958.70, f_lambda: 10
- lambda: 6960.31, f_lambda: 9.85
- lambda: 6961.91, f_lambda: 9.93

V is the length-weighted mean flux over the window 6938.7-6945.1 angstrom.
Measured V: 10.2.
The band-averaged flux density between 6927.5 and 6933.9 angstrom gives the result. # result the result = 9.95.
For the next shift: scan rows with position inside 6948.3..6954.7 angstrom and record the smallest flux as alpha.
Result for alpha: 9.68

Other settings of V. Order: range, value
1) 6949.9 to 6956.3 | 10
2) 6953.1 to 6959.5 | 10.1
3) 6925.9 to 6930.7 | 9.98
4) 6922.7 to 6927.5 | 9.85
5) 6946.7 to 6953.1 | 9.87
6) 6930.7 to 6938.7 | 10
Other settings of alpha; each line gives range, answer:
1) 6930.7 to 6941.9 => 9.88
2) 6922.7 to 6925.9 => 9.53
